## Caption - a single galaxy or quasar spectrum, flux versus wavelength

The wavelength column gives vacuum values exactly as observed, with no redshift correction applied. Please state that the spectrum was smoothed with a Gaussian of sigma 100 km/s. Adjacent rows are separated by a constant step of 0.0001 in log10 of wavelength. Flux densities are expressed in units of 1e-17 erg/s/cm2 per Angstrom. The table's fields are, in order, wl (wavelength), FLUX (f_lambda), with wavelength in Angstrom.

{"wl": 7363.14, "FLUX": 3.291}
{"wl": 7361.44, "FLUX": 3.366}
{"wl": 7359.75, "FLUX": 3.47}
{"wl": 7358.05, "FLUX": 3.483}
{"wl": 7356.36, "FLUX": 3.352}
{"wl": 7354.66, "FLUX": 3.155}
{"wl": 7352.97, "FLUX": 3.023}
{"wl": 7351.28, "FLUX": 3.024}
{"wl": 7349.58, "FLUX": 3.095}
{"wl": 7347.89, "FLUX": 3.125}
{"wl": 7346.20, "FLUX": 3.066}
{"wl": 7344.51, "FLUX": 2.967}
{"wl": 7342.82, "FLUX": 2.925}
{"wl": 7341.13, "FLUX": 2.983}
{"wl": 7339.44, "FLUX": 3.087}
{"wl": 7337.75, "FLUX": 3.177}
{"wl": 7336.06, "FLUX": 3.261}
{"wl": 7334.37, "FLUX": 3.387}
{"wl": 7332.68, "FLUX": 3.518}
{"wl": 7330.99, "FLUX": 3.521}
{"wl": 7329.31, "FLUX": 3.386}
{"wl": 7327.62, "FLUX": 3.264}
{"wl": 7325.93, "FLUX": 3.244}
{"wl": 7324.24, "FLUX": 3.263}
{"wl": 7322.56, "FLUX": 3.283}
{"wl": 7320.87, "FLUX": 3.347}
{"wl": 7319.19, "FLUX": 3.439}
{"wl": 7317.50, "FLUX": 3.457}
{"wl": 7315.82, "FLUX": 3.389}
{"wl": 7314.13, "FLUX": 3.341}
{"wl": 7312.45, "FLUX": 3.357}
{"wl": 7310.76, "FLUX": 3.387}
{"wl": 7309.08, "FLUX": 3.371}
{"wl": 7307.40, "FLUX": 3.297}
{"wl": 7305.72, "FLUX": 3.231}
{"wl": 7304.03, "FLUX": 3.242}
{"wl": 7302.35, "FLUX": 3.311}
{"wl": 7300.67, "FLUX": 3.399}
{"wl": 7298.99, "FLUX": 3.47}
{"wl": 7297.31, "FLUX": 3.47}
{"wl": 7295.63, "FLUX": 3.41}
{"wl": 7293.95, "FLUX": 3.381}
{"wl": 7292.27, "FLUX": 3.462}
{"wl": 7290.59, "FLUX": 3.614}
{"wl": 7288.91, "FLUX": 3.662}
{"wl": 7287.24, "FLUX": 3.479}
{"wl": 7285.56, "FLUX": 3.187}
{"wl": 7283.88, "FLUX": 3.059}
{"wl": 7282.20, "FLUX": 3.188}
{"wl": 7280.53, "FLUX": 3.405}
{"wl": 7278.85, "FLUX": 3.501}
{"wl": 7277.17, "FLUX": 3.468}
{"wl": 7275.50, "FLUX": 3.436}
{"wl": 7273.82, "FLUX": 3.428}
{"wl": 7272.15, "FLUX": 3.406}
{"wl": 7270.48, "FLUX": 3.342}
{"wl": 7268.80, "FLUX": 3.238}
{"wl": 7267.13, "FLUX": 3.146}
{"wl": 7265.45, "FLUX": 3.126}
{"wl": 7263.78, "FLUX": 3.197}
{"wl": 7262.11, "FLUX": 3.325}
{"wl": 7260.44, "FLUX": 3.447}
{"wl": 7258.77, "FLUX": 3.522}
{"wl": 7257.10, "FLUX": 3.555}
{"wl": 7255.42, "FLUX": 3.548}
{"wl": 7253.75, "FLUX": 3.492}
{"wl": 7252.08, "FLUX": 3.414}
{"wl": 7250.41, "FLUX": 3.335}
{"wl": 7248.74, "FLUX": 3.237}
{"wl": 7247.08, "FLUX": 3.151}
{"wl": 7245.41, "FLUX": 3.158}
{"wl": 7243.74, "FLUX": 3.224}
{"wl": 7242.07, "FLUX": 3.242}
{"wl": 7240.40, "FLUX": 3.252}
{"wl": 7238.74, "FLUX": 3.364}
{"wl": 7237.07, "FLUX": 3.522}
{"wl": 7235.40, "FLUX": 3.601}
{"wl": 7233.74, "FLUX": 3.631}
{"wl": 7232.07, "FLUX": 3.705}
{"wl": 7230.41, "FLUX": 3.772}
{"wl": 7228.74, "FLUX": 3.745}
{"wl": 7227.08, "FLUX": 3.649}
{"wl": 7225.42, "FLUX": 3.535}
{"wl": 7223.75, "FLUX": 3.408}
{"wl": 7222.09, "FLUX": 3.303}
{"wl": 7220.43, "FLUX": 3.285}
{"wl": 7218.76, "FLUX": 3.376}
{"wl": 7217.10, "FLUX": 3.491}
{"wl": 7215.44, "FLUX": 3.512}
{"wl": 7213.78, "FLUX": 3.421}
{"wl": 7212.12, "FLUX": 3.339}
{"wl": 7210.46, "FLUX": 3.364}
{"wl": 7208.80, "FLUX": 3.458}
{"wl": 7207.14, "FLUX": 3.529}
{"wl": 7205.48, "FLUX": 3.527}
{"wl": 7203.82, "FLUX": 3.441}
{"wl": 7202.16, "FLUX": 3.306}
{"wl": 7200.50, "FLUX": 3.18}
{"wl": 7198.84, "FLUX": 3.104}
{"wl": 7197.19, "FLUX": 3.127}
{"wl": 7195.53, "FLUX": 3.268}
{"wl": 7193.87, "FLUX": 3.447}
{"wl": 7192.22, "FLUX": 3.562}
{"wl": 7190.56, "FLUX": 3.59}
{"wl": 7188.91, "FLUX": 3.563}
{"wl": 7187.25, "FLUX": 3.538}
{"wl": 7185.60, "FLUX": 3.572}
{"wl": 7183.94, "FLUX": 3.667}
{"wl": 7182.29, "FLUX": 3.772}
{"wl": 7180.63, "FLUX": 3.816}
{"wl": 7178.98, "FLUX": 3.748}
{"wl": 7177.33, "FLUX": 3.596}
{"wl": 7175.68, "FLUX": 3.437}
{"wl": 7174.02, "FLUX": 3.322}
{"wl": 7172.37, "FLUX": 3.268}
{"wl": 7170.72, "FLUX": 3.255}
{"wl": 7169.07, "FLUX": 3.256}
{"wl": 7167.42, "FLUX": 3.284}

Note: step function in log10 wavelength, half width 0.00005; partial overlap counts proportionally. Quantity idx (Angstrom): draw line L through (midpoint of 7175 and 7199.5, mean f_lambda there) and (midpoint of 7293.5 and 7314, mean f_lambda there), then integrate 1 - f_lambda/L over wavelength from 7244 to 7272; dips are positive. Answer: 0.80 Angstrom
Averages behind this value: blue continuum 3.52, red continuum 3.36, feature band 3.33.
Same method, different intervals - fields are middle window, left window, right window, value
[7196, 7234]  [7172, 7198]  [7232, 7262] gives 0.3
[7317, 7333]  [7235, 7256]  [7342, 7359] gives -1.0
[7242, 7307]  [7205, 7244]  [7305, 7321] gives 1.0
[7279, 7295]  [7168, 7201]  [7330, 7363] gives -0.4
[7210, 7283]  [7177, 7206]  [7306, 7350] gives -0.1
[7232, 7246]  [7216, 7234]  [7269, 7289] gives 0.4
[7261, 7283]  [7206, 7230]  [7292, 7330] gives 0.5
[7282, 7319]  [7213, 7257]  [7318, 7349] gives -0.8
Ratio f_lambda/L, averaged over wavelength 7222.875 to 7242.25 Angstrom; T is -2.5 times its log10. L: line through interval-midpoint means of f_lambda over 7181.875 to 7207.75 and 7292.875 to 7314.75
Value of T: -0.04 mag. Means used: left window 3.44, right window 3.36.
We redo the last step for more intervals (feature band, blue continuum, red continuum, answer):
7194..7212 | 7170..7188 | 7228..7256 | 0.05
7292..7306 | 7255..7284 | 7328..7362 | -0.02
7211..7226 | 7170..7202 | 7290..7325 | 0.01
